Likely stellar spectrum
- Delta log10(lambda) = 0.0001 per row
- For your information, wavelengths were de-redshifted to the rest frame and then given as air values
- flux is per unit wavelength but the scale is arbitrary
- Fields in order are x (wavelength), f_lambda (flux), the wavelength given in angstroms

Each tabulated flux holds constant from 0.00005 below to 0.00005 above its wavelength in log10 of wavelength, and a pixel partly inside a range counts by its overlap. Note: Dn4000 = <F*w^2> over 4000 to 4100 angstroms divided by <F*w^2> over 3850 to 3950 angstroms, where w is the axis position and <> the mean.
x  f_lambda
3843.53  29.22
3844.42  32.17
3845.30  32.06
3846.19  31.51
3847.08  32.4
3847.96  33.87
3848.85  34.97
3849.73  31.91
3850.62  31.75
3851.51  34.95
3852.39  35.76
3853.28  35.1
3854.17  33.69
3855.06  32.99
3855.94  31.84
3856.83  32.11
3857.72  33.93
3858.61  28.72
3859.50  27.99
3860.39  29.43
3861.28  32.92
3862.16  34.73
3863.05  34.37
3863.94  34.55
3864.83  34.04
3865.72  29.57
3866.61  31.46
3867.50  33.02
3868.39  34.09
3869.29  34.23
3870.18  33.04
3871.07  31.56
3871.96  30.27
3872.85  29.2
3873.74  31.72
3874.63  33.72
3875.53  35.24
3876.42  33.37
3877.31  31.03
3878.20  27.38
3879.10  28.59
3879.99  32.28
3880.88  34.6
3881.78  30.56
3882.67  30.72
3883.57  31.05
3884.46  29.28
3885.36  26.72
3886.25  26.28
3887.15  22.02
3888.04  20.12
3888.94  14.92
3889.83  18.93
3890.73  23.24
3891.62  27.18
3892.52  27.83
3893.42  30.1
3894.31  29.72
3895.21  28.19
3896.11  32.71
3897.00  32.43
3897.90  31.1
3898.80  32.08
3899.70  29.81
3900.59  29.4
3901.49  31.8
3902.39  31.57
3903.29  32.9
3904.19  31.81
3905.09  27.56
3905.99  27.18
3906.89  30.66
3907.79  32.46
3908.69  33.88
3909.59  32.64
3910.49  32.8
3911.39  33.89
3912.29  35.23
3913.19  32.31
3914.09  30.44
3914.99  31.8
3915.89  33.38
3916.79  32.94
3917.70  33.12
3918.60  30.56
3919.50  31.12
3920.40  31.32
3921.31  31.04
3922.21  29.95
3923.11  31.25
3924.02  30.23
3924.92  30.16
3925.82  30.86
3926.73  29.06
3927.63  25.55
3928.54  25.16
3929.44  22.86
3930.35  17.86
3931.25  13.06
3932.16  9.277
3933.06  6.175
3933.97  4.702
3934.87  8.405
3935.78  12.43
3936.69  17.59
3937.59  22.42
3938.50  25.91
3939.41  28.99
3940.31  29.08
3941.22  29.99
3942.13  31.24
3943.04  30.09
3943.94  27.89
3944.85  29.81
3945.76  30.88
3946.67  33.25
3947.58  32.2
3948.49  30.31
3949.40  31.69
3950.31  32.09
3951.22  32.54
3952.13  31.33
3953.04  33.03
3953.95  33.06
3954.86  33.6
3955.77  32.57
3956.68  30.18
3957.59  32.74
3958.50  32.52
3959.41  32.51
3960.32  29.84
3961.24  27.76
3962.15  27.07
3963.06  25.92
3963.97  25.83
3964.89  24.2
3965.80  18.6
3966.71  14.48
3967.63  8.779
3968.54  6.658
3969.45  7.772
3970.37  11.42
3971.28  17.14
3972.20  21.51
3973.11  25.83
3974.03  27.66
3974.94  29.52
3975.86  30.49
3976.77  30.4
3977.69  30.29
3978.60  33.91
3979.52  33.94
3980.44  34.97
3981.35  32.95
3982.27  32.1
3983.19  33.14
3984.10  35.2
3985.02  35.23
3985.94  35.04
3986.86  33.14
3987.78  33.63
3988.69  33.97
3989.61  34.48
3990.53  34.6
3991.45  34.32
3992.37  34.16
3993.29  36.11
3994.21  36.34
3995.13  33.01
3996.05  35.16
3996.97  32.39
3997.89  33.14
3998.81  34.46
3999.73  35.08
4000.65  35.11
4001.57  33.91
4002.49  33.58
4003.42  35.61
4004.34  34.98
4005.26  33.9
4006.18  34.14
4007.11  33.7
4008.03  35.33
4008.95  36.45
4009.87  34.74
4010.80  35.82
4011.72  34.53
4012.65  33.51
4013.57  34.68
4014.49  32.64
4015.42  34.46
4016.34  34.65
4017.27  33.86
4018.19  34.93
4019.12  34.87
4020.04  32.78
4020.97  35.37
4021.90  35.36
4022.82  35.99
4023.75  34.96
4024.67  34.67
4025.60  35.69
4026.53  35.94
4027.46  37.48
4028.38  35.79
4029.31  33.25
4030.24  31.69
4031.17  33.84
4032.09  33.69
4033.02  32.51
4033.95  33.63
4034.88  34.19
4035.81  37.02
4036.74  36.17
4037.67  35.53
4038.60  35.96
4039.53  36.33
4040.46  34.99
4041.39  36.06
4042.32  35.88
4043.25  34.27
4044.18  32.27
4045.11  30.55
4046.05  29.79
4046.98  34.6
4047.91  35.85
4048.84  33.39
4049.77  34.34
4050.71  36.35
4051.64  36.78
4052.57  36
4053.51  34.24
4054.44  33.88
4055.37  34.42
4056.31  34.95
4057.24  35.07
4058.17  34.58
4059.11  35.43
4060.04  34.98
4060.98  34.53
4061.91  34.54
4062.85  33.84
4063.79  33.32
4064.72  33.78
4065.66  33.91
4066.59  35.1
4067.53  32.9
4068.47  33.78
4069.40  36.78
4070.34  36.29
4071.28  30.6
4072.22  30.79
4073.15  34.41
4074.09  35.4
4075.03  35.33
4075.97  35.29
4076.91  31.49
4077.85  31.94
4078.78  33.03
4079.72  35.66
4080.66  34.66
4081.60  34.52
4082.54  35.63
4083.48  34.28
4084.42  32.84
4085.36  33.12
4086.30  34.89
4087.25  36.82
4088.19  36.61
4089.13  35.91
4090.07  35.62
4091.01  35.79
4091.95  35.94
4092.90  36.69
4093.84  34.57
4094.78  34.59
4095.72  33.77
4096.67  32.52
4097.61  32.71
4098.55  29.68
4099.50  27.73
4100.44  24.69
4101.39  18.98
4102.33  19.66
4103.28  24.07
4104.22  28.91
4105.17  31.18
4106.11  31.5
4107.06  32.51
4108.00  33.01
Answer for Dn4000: 1.3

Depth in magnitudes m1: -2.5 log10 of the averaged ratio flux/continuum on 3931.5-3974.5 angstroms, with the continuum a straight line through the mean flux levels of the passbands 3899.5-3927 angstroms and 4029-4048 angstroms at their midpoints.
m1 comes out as 0.30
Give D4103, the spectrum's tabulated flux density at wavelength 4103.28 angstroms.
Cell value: 24.07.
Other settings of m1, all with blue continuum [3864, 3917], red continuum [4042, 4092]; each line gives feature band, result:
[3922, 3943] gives 0.37 mag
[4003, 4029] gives -0.05 mag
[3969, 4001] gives 0.05 mag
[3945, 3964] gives 0.02 mag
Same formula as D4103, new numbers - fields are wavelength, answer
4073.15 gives 34.41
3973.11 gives 25.83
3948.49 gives 30.31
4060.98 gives 34.53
